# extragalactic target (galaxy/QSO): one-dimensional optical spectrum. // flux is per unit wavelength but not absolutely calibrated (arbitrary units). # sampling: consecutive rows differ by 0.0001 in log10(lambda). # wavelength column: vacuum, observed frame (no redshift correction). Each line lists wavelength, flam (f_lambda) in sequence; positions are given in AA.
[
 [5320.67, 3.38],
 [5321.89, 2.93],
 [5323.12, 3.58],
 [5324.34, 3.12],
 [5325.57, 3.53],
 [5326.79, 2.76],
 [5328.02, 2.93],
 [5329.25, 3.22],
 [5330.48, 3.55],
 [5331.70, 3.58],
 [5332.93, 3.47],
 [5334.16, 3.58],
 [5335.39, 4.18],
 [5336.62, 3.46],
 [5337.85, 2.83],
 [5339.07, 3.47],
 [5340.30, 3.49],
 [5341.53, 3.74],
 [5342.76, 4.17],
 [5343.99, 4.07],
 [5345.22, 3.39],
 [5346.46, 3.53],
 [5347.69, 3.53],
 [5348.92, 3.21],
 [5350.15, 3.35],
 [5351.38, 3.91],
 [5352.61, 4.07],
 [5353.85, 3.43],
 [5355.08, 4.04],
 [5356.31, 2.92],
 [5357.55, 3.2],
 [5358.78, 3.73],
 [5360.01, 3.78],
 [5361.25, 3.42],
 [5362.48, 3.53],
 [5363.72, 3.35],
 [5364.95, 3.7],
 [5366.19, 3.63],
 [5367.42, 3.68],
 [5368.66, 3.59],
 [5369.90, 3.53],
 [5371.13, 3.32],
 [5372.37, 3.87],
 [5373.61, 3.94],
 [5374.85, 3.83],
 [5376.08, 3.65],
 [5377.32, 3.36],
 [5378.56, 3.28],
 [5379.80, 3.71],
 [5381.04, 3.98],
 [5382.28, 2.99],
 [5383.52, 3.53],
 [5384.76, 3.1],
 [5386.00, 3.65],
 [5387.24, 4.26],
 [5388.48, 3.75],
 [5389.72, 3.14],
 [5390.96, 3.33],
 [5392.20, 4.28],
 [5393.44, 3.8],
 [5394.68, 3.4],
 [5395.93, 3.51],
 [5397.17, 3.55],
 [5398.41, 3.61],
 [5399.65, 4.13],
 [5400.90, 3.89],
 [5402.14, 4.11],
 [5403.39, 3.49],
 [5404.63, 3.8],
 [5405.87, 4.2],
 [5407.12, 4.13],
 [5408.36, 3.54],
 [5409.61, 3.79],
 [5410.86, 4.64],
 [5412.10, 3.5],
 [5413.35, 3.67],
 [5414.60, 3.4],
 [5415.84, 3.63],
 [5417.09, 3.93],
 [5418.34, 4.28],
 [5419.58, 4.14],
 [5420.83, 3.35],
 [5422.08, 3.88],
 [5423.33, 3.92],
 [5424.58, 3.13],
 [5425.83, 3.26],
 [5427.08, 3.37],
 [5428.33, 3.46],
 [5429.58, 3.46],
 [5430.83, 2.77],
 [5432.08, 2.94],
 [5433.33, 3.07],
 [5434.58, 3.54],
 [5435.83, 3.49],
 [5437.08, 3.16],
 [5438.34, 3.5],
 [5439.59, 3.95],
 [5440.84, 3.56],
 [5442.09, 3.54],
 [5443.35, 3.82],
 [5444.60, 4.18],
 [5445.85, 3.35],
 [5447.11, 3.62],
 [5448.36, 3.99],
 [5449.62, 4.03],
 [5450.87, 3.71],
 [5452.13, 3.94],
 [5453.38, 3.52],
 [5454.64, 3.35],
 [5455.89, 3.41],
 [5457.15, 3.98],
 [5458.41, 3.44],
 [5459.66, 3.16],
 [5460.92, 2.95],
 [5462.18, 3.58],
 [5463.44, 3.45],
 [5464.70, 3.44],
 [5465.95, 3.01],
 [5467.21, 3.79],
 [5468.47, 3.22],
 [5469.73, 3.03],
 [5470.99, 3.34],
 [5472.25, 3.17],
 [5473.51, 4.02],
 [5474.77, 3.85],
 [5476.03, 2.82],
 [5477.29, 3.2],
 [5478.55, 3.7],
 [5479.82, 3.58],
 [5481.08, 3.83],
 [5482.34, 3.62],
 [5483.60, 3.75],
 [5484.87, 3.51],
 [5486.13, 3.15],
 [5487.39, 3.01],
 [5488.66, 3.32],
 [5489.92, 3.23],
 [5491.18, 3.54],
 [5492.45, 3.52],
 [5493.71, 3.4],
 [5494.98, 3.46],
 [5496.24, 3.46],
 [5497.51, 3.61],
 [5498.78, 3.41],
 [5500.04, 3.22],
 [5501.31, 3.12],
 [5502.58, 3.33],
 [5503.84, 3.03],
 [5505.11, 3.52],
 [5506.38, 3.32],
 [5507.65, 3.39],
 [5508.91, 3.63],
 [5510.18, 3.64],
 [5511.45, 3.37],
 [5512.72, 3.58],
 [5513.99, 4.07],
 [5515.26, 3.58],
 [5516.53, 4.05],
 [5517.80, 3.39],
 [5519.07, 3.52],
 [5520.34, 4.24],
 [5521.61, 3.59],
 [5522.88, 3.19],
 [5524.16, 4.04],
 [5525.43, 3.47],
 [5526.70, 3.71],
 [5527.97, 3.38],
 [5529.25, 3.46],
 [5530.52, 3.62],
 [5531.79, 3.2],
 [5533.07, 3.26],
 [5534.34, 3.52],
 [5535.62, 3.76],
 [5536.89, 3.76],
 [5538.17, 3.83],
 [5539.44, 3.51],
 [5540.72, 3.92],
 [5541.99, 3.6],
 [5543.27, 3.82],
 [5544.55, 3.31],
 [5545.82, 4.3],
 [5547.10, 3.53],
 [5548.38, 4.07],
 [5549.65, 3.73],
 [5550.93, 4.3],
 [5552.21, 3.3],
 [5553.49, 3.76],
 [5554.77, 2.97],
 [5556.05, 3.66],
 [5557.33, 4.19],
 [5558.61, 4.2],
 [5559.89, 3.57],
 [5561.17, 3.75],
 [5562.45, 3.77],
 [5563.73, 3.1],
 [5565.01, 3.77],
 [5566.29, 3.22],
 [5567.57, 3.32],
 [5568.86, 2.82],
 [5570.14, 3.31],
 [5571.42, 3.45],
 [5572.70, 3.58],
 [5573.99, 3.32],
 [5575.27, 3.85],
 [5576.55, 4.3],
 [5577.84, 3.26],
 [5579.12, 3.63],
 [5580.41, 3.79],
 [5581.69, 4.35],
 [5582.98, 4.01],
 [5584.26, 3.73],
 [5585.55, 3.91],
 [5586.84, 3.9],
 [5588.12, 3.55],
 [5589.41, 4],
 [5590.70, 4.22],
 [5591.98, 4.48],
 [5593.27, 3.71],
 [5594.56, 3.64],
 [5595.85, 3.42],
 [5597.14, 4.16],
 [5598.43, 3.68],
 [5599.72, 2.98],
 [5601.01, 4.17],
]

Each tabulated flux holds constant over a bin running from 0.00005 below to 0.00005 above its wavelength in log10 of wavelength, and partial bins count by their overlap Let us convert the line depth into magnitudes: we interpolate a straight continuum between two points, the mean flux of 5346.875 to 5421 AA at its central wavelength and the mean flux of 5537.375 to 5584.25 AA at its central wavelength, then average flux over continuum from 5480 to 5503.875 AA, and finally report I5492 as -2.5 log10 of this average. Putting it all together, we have 0.08 mag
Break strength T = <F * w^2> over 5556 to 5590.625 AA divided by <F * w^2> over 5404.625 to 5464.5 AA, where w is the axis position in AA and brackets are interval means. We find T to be 1.07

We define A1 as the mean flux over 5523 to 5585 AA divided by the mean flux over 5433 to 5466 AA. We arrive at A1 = 1.0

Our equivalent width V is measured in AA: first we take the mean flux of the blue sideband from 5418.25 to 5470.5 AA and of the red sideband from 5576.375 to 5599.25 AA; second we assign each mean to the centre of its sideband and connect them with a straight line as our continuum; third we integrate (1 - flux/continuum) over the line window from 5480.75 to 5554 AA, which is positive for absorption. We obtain 2.5 AA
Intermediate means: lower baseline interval 3.51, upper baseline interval 3.86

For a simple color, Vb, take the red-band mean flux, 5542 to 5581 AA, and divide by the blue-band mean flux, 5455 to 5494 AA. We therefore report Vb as 1.06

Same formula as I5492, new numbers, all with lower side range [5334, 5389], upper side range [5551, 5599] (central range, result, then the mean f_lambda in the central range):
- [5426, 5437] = 0.12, 3.26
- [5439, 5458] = -0.03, 3.73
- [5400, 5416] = -0.07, 3.84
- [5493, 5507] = 0.10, 3.35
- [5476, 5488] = 0.06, 3.45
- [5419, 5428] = 0.02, 3.57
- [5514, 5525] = -0.01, 3.72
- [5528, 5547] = 0.02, 3.62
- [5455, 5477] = 0.08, 3.39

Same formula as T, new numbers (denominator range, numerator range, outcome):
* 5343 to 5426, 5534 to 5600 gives 1.08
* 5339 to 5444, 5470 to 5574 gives 1.03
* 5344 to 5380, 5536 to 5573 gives 1.09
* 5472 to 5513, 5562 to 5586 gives 1.08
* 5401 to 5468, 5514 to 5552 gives 1.06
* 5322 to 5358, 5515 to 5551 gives 1.13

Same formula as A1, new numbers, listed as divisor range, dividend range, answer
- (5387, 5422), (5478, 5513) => 0.91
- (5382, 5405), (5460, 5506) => 0.93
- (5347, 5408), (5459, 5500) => 0.94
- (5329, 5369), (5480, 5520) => 0.97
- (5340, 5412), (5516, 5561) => 1.00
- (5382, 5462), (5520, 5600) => 1.01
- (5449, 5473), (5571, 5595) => 1.11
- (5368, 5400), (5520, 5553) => 1.01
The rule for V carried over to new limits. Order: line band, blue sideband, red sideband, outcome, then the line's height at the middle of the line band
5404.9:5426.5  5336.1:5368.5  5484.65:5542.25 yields -1.5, 3.54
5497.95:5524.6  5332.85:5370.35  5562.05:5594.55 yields 0.9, 3.66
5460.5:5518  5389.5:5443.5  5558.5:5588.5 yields 3.1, 3.64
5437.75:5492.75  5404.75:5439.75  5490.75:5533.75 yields 0.7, 3.56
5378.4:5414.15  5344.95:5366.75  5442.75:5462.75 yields -1.4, 3.58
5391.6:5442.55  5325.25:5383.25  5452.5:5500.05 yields -2.5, 3.48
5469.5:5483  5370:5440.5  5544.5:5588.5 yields 0.6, 3.65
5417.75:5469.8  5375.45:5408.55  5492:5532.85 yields 1.2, 3.61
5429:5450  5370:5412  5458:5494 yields 0.1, 3.53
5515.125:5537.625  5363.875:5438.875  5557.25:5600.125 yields 0.5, 3.68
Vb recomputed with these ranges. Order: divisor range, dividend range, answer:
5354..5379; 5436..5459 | 1.03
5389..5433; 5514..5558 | 1.00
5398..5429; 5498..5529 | 0.94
